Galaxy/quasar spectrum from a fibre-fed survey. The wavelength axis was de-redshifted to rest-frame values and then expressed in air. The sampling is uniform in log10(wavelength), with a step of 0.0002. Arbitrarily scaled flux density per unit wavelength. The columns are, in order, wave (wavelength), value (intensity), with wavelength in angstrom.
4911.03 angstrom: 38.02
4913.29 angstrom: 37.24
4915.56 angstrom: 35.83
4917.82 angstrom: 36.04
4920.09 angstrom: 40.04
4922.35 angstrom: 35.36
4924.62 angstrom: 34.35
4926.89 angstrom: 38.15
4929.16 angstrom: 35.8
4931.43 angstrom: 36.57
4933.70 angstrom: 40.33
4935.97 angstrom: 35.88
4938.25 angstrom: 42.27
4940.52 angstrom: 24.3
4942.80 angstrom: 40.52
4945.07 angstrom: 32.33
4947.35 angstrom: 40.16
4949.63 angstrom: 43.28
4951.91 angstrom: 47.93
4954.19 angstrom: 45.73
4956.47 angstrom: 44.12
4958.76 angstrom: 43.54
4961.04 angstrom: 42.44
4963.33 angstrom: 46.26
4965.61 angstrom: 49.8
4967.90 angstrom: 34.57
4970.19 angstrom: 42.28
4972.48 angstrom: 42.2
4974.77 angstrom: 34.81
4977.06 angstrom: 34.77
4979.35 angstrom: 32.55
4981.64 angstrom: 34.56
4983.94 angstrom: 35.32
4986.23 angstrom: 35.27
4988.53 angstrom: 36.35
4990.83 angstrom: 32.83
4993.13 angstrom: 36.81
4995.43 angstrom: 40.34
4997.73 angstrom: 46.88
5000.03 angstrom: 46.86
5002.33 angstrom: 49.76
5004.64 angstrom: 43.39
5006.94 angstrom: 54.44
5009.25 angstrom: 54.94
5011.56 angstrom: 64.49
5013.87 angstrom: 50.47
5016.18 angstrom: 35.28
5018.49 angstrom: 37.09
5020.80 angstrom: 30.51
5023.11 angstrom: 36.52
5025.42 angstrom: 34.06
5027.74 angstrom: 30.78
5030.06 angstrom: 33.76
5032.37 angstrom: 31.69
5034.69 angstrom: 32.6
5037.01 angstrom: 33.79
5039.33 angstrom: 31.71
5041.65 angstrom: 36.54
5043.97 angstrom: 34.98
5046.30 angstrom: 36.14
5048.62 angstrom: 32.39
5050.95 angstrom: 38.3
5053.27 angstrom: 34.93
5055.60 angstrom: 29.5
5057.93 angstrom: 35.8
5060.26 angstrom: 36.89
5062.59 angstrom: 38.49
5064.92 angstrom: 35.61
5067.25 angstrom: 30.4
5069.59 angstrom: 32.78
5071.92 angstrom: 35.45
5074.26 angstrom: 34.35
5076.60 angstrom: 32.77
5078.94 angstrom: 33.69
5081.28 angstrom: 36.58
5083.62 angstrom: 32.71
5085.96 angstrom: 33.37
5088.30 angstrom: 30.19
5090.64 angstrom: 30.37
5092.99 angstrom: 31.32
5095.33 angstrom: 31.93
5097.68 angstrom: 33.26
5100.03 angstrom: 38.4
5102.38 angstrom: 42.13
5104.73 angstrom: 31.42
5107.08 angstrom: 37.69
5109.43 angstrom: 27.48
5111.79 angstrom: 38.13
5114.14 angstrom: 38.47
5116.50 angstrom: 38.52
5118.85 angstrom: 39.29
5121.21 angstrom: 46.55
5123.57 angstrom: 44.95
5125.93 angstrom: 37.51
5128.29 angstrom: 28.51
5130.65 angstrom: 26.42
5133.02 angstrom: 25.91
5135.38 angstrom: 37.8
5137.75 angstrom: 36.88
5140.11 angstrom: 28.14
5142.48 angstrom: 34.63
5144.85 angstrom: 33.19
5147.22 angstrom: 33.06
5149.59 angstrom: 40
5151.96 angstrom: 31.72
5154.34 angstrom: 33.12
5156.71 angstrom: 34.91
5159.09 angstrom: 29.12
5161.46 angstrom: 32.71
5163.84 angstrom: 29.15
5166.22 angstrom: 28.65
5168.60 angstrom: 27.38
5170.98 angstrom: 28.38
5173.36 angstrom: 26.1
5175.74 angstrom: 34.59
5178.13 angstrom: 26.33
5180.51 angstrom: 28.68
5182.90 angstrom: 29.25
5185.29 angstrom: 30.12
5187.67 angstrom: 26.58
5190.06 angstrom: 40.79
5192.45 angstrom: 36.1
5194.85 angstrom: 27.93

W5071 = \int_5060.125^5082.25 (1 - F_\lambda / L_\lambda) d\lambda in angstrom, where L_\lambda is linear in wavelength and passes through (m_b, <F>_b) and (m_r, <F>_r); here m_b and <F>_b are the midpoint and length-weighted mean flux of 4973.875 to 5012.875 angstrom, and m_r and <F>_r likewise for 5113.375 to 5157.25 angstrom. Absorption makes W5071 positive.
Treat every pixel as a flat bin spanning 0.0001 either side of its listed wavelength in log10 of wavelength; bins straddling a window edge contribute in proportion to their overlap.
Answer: 2.2 angstrom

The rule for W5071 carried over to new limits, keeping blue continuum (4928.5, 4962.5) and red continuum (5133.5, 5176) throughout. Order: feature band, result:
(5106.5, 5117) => -0.68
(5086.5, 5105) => 0.26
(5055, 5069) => 0.35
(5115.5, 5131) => -2.21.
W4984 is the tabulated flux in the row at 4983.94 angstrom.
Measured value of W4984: 35.32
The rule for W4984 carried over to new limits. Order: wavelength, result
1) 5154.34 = 33.12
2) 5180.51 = 28.68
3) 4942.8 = 40.52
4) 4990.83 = 32.83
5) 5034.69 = 32.6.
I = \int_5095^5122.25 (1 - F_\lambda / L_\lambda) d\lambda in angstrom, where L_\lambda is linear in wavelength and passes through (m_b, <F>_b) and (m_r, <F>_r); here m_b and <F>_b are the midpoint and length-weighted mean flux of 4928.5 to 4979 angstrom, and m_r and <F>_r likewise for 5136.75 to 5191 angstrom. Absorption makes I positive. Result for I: -2.78 angstrom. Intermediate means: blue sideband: 39.9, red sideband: 31.4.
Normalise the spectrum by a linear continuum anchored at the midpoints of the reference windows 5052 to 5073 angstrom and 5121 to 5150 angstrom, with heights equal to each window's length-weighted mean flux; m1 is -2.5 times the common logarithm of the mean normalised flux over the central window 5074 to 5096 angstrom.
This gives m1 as 0.06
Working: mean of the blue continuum 34.5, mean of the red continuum 34.4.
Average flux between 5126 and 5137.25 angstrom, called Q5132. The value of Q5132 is 30.9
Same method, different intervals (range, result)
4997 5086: 37.7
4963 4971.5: 42.9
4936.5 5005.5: 40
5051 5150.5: 34.7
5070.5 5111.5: 33.8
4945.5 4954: 43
